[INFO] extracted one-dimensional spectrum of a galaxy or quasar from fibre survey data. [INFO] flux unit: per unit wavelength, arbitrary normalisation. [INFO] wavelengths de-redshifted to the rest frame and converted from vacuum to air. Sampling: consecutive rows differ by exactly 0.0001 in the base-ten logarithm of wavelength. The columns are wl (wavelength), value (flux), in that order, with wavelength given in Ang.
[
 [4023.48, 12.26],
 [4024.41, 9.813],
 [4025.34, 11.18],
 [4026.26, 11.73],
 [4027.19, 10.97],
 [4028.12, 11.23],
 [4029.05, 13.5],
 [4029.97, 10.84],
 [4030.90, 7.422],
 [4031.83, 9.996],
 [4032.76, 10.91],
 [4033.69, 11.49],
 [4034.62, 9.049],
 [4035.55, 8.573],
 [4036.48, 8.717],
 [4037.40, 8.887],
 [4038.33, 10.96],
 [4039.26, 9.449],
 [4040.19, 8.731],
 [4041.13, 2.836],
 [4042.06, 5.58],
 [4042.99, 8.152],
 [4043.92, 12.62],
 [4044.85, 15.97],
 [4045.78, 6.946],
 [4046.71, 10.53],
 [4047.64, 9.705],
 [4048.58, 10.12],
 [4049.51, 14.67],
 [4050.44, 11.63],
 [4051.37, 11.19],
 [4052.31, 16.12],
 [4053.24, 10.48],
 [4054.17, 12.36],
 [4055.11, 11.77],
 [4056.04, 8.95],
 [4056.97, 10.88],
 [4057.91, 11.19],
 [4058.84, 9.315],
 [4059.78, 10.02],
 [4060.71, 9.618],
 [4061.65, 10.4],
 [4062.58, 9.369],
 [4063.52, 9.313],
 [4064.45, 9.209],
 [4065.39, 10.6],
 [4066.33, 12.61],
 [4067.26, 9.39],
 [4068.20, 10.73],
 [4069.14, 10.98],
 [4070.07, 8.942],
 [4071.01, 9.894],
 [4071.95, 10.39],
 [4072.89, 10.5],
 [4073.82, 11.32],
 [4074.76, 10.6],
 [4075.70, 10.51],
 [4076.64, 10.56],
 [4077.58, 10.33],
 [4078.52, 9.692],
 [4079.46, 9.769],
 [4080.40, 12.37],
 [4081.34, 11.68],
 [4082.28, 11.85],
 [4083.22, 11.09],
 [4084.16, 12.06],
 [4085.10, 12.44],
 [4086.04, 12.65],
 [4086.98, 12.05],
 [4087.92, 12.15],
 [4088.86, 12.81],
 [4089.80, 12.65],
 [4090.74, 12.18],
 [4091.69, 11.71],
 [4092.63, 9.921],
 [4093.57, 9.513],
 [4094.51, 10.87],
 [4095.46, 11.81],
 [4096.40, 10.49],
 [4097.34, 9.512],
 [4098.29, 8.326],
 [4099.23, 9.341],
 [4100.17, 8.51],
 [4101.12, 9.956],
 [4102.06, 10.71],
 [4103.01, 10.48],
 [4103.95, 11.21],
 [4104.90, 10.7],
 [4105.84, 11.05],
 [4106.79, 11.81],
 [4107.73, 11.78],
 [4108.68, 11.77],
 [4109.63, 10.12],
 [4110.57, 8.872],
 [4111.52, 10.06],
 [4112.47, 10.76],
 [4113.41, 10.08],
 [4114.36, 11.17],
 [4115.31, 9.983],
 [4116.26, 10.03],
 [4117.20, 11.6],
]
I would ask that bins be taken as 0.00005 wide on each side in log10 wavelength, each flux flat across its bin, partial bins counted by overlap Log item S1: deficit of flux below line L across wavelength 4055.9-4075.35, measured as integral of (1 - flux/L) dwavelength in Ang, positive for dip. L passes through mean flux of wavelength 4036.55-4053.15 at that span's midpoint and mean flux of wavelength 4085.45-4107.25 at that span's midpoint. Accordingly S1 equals 0.49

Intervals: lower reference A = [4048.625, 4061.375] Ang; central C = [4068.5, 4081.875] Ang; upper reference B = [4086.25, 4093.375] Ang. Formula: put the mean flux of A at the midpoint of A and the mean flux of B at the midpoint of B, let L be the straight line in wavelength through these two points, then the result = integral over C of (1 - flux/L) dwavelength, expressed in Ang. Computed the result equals 1.3 Ang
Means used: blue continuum 11.3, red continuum 11.9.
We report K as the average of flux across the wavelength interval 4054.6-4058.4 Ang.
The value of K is 10.7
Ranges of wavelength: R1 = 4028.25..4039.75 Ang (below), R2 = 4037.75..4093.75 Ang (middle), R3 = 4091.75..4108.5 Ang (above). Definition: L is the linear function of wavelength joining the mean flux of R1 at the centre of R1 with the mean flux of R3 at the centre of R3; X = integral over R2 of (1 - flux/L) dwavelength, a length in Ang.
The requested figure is -2.7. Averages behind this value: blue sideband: 10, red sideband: 10.4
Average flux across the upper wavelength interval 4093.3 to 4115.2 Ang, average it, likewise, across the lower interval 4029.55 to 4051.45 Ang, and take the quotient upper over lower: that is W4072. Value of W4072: 1.06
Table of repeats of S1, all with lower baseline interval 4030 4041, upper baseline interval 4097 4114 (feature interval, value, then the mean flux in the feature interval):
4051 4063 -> -1.6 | 10.9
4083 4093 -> -2.0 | 12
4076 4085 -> -1.0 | 11.1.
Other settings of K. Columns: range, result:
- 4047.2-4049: 9.87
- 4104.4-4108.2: 11.3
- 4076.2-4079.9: 10.1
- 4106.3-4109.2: 11.7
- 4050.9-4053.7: 12.6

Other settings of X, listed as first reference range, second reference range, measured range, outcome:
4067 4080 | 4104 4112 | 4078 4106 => -1.2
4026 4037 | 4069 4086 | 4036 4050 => 1.2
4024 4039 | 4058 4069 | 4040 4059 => -0.6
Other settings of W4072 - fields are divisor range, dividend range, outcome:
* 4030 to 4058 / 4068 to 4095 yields 1.09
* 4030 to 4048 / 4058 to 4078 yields 1.10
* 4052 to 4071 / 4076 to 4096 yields 1.08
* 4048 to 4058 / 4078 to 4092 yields 1.00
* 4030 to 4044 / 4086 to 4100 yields 1.24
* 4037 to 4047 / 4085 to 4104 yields 1.19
